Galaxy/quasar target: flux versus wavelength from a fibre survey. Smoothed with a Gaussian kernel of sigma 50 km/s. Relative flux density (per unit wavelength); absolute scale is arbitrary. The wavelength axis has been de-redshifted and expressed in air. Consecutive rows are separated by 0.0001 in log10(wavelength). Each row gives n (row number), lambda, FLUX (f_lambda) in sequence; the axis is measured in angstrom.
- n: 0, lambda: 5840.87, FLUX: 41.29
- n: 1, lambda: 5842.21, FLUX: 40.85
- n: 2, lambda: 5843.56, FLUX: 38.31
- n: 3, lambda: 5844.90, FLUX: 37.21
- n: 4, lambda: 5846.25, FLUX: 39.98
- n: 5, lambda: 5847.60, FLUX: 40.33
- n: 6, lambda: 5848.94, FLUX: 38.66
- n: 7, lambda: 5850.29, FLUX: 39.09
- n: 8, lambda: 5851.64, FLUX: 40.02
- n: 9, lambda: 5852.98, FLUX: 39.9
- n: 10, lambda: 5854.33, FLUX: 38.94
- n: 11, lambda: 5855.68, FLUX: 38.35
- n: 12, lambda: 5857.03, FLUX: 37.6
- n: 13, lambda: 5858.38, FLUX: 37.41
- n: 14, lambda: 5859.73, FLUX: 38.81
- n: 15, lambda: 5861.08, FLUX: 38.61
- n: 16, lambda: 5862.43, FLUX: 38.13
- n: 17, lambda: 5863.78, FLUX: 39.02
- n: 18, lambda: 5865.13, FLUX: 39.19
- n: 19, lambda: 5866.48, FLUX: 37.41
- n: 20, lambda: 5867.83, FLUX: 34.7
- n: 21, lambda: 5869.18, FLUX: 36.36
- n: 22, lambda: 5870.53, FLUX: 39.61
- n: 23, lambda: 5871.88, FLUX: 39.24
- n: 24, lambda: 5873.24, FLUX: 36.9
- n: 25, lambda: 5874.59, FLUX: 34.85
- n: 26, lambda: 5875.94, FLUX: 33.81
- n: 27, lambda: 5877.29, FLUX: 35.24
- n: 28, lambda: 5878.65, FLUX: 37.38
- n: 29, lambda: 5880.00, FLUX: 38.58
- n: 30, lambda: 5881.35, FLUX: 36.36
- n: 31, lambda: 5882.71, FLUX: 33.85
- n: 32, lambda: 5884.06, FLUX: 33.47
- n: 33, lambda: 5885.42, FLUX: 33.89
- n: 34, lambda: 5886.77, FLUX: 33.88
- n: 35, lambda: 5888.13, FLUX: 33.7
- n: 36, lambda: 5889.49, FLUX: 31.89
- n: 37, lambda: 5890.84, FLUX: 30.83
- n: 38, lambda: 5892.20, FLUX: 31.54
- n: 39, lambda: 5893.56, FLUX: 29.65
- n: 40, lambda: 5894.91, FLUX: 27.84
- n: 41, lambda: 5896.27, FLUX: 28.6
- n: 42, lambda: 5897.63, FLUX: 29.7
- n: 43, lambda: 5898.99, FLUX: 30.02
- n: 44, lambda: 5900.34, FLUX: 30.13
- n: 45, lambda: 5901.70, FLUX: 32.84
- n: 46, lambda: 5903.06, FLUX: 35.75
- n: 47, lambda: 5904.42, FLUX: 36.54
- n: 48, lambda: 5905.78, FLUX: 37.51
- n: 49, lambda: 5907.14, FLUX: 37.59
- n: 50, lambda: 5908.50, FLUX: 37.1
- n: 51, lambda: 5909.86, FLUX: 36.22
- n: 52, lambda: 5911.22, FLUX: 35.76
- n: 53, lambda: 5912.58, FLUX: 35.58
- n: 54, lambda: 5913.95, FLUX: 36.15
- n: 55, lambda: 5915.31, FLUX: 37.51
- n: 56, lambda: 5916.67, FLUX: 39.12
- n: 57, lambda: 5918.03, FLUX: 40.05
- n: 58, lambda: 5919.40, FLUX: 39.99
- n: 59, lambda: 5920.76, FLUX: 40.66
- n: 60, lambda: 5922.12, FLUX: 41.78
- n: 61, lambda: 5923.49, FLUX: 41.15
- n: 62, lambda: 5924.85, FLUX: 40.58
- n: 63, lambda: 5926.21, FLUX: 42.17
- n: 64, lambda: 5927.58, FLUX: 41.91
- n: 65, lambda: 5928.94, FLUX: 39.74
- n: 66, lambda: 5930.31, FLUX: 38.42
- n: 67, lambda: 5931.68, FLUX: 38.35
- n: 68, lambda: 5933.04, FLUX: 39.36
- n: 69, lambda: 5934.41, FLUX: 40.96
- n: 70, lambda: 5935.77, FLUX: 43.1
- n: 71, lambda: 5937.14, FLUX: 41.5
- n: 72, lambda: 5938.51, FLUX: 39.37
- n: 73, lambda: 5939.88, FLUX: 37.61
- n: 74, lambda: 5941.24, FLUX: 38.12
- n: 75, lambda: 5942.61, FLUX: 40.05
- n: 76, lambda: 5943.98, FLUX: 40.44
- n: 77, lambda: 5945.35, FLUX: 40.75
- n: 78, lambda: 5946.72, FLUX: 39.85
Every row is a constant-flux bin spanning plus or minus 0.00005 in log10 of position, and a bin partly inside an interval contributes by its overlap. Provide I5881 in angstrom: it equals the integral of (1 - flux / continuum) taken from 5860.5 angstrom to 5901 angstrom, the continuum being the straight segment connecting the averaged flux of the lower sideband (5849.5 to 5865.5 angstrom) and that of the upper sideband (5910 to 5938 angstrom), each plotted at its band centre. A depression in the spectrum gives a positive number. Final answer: 4.73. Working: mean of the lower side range 38.7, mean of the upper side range 39.6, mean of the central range 34.5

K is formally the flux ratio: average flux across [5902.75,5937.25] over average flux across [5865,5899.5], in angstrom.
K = 1.14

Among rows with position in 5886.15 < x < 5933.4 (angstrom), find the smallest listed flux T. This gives 27.84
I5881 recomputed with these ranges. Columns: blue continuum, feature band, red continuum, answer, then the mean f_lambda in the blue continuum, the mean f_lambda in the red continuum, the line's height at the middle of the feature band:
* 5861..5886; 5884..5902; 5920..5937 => 3.3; 36.6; 40.7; 38.1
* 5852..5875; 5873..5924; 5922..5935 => 5.5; 38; 40.4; 39.3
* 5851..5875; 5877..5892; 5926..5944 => 1.7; 38.1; 40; 38.7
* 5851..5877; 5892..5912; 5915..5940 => 3.1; 37.8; 40.3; 39.3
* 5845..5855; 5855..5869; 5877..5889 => 0.0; 39.4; 35.1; 37.8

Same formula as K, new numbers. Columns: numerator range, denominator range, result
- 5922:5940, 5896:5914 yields 1.18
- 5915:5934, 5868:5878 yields 1.10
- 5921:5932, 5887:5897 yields 1.32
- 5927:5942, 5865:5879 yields 1.09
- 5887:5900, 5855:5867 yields 0.80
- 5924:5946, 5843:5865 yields 1.04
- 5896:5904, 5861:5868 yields 0.83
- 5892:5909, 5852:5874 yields 0.86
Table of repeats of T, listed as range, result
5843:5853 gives 37.21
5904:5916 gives 35.58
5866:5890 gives 31.89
